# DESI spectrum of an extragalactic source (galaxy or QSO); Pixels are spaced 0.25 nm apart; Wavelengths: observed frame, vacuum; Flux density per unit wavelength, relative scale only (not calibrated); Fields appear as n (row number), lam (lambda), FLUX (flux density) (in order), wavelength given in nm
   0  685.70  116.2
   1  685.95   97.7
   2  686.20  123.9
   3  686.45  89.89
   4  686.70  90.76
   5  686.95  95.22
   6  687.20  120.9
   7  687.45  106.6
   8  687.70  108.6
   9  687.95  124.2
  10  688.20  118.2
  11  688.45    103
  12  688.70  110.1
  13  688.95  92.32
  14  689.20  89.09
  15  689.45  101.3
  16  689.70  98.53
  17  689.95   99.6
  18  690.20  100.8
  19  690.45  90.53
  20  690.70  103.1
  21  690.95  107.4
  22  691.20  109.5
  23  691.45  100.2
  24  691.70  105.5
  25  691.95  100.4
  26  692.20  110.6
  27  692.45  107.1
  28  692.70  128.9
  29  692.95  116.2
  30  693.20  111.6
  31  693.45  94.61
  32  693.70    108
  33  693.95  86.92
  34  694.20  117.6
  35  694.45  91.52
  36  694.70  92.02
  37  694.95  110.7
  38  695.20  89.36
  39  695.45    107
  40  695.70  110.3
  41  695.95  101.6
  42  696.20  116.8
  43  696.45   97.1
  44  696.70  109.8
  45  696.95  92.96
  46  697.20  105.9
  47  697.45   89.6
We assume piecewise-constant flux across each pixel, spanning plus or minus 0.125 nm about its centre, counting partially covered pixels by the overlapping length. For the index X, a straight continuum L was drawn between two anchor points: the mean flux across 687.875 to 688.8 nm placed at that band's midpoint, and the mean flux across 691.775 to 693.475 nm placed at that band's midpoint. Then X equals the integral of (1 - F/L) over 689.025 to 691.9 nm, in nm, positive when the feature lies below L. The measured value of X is 0.30 nm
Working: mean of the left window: 113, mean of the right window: 111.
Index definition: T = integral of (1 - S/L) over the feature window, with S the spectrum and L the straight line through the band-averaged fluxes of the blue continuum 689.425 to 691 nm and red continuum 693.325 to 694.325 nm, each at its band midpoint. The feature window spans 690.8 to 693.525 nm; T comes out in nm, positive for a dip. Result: -0.21 nm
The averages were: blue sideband 99.8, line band 109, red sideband 102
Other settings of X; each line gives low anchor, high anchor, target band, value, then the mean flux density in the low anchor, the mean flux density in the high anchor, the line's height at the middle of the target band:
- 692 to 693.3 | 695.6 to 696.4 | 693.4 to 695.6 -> 0.216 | 114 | 108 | 111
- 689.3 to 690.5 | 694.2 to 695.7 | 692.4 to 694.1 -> -0.133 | 98.4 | 101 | 100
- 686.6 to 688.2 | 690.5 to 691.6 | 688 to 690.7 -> 0.131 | 109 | 104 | 106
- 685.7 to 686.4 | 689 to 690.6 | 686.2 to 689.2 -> -0.052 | 110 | 96.5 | 104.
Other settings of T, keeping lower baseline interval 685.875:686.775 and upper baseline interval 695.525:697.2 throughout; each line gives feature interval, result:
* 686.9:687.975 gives -0.099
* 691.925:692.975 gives -0.101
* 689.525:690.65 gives 0.052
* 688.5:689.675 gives 0.043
